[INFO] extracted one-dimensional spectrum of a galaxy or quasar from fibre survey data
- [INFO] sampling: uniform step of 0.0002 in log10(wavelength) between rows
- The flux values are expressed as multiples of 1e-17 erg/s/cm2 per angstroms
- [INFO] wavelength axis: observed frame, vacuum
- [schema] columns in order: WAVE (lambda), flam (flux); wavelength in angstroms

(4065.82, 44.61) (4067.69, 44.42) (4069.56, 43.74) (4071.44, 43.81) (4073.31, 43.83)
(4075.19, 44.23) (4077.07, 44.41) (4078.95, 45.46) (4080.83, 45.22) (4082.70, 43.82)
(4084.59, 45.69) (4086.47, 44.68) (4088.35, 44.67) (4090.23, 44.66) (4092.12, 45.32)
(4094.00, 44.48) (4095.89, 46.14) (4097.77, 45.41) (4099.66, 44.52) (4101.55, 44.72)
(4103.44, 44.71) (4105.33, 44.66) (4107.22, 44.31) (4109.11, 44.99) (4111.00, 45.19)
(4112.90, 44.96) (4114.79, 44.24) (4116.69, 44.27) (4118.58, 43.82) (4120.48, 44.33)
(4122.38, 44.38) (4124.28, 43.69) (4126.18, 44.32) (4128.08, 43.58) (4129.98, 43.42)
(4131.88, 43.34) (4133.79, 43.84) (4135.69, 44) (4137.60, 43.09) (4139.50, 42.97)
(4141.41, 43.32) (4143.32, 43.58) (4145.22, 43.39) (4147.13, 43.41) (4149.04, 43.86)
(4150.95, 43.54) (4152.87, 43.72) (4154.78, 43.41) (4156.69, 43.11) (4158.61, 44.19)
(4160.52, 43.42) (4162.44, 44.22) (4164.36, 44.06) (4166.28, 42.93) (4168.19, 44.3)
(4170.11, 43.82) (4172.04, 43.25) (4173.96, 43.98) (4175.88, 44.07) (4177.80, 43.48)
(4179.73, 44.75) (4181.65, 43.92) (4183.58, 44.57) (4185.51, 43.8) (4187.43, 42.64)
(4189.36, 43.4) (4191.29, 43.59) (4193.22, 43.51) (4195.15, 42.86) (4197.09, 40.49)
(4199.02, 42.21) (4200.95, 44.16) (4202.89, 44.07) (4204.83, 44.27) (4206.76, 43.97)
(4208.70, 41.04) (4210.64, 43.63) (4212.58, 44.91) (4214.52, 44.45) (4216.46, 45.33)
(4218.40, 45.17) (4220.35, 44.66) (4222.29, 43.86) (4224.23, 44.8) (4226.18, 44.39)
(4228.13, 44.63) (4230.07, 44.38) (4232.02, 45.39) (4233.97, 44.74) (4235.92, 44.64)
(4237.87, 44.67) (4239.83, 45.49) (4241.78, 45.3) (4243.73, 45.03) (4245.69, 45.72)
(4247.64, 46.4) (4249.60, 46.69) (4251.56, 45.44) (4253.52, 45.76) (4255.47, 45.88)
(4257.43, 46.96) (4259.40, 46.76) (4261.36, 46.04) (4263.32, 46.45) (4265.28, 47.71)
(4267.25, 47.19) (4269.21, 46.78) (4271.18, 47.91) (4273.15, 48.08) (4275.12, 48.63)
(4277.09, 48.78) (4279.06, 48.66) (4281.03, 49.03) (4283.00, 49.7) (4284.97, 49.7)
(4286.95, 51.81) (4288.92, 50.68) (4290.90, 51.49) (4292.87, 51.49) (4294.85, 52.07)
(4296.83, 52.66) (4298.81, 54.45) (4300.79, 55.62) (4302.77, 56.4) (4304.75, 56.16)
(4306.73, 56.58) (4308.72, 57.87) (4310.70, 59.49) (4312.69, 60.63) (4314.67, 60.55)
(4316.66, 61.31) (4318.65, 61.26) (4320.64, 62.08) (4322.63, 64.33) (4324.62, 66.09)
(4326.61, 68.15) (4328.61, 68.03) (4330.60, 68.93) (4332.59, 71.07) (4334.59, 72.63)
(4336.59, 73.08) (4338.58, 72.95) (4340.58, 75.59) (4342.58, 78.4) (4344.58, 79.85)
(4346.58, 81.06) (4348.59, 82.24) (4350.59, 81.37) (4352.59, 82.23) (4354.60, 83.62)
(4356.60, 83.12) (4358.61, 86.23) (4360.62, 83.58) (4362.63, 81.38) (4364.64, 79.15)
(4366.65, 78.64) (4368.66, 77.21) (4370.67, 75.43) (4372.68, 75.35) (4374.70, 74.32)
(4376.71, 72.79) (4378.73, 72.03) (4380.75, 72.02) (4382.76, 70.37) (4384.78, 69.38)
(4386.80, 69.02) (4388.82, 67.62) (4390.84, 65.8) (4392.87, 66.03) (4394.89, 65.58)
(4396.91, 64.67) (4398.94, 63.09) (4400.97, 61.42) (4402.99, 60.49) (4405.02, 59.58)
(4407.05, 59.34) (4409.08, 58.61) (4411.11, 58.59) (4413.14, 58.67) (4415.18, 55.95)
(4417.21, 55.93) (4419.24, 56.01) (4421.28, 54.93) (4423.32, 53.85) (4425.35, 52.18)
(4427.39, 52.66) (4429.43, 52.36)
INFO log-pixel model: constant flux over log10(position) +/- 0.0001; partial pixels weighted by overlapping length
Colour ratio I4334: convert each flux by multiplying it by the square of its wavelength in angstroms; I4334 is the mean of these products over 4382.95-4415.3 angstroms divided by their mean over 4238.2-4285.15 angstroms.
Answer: 1.4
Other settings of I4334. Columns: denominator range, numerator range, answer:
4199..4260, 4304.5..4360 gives 1.66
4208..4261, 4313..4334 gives 1.51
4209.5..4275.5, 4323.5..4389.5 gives 1.74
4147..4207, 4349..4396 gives 1.89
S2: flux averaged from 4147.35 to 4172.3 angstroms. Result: 43.7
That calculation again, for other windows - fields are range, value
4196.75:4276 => 45.3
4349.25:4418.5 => 70.2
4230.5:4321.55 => 50.5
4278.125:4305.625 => 52.1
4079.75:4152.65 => 44.3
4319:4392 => 74.5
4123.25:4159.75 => 43.6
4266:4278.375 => 47.9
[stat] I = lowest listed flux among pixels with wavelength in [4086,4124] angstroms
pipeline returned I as 43.82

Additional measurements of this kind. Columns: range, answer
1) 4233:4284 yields 44.64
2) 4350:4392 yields 65.8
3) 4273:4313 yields 48.08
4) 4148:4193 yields 42.64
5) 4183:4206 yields 40.49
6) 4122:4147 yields 42.97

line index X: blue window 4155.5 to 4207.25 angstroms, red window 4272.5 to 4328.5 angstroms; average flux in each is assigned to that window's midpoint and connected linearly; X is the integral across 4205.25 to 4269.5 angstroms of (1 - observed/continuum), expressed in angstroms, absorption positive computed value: 5.2 angstroms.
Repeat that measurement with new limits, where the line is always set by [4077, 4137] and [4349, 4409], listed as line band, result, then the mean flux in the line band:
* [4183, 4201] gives 3.4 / 43.1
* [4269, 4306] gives 6.9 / 51.2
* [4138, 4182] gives 5.5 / 43.7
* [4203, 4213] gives 2.1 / 43.5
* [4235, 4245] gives 2.2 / 45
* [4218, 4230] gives 2.5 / 44.5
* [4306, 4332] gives 1.3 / 62.9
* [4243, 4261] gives 4.0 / 46.1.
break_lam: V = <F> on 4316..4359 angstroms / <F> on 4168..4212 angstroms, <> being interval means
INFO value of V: 1.7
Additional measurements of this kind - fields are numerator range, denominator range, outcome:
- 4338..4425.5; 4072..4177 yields 1.59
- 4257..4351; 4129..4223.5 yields 1.35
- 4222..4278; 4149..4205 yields 1.06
